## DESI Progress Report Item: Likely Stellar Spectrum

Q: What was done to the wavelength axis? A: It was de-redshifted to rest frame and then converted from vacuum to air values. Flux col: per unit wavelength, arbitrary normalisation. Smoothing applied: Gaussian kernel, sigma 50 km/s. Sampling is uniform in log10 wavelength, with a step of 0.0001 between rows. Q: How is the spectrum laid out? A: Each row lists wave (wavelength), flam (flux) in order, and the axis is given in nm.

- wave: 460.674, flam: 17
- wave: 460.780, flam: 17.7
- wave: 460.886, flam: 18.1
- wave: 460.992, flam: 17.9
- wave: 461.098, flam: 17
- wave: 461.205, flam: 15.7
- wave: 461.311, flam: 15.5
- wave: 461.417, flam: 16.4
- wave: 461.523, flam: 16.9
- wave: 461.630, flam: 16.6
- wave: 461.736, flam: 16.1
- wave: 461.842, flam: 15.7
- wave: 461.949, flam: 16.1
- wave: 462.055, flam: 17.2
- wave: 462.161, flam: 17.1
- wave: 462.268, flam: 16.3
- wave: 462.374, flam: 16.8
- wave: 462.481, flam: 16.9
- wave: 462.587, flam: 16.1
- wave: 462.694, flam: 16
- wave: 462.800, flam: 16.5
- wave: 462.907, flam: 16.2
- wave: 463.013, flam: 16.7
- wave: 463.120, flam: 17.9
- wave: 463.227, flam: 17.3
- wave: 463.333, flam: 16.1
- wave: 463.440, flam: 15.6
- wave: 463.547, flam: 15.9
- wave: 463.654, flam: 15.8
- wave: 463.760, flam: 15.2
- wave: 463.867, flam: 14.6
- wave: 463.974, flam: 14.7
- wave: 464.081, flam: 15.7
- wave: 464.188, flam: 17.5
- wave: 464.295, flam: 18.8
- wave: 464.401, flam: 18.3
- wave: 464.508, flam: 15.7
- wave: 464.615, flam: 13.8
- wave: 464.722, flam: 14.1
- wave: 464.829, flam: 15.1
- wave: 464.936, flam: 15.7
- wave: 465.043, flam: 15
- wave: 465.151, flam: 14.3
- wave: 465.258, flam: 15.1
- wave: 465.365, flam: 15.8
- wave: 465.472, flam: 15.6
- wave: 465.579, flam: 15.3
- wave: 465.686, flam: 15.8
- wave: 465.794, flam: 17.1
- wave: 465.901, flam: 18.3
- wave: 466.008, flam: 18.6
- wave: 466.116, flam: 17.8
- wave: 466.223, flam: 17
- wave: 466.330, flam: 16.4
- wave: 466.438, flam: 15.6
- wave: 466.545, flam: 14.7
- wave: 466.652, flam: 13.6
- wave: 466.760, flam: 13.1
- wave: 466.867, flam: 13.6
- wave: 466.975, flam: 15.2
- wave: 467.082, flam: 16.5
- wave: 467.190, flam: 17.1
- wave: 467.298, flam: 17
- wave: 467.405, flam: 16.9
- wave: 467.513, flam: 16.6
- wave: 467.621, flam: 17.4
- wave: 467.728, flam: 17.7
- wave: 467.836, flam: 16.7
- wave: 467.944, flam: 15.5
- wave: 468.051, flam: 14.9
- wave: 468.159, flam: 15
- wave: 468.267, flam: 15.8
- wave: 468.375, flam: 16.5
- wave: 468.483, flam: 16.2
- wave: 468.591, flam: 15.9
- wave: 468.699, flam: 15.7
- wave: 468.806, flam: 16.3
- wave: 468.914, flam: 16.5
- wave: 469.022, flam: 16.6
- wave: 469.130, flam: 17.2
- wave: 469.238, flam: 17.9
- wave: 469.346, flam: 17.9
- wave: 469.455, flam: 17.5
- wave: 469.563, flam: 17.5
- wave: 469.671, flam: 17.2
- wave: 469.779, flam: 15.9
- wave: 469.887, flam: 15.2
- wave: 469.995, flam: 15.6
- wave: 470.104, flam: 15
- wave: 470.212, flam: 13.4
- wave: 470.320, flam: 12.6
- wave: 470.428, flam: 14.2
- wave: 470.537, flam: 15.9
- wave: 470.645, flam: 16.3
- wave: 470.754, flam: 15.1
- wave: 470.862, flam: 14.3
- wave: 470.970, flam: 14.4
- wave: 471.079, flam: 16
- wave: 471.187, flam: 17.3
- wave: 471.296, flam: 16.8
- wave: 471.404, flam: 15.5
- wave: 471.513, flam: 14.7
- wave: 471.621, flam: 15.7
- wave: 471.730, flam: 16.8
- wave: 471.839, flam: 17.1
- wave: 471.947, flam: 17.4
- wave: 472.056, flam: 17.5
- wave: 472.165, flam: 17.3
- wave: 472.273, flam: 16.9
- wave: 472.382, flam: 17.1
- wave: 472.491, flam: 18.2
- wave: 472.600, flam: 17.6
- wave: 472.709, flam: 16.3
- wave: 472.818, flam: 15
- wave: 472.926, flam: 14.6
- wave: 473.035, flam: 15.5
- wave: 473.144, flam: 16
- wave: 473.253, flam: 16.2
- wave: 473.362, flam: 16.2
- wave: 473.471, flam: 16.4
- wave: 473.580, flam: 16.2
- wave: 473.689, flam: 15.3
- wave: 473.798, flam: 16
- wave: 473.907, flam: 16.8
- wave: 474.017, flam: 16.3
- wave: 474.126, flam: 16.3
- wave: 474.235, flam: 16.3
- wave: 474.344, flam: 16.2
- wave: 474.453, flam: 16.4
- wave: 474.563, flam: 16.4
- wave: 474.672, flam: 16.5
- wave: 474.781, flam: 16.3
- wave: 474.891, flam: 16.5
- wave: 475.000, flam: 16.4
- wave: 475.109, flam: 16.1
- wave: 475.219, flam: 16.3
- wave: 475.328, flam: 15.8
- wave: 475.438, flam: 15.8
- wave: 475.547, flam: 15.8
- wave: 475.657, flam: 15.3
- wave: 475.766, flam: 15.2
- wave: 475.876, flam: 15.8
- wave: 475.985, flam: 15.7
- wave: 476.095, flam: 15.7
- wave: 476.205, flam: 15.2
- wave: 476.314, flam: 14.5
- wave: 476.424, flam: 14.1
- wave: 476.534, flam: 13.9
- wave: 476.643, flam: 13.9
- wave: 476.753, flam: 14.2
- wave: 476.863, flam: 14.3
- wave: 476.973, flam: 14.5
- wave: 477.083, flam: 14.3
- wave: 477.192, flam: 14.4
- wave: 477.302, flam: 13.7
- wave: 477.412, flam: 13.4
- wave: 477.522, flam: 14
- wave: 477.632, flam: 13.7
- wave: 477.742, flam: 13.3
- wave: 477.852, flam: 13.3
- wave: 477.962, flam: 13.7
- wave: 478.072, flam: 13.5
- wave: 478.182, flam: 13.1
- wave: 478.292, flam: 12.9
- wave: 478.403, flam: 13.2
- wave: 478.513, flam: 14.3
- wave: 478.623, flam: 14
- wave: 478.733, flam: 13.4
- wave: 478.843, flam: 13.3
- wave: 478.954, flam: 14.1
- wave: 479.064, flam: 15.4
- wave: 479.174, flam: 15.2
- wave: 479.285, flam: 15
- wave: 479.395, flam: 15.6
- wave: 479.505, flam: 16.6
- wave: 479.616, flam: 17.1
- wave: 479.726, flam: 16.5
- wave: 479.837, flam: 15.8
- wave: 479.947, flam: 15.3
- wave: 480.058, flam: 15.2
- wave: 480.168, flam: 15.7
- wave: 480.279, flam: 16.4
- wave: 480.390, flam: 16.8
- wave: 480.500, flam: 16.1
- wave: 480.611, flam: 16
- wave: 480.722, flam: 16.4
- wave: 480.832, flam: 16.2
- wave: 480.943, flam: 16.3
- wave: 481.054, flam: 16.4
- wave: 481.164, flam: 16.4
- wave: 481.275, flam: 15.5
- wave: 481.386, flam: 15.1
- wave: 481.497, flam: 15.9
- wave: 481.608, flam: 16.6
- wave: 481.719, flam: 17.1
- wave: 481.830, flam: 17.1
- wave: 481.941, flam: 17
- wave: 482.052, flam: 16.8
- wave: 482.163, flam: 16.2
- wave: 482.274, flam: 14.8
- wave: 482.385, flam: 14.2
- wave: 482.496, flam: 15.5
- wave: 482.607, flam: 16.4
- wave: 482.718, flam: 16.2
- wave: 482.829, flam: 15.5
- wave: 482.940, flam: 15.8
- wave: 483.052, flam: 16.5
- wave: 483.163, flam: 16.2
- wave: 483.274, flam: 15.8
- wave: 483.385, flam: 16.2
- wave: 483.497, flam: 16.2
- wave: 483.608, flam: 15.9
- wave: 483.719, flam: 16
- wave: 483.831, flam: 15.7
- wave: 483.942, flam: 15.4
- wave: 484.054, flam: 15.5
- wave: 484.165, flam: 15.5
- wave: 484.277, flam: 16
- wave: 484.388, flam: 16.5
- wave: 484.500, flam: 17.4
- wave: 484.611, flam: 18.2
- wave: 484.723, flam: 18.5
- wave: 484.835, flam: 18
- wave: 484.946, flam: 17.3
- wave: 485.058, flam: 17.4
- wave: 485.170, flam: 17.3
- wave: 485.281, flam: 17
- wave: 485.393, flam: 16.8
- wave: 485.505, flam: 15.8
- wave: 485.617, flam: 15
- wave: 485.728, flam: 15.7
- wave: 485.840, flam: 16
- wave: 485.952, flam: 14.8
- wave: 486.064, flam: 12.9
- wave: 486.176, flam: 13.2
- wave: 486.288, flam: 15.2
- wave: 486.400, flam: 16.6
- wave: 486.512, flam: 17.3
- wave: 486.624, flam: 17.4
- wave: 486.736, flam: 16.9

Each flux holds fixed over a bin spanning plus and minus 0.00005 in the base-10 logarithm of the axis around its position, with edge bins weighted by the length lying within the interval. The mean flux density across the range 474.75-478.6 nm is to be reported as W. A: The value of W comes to 14.6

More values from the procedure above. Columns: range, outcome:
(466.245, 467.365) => 15.4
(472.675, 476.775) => 15.7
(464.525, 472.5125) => 16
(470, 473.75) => 15.9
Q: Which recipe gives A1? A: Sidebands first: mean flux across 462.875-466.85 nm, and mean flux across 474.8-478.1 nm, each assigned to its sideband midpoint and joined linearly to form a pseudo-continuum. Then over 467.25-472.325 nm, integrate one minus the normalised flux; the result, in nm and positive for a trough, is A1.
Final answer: -0.24 nm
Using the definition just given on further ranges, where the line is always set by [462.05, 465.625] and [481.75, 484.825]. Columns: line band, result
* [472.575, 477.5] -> 0.185 nm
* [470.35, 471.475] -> 0.041 nm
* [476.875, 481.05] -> 0.349 nm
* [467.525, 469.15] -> -0.020 nm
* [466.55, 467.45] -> 0.040 nm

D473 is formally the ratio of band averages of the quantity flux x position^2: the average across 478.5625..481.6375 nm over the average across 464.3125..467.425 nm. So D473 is 1.05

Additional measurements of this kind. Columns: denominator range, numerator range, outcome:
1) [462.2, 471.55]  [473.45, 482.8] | 1.01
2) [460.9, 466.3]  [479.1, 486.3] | 1.07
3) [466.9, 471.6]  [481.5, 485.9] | 1.08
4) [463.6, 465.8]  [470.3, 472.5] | 1.06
